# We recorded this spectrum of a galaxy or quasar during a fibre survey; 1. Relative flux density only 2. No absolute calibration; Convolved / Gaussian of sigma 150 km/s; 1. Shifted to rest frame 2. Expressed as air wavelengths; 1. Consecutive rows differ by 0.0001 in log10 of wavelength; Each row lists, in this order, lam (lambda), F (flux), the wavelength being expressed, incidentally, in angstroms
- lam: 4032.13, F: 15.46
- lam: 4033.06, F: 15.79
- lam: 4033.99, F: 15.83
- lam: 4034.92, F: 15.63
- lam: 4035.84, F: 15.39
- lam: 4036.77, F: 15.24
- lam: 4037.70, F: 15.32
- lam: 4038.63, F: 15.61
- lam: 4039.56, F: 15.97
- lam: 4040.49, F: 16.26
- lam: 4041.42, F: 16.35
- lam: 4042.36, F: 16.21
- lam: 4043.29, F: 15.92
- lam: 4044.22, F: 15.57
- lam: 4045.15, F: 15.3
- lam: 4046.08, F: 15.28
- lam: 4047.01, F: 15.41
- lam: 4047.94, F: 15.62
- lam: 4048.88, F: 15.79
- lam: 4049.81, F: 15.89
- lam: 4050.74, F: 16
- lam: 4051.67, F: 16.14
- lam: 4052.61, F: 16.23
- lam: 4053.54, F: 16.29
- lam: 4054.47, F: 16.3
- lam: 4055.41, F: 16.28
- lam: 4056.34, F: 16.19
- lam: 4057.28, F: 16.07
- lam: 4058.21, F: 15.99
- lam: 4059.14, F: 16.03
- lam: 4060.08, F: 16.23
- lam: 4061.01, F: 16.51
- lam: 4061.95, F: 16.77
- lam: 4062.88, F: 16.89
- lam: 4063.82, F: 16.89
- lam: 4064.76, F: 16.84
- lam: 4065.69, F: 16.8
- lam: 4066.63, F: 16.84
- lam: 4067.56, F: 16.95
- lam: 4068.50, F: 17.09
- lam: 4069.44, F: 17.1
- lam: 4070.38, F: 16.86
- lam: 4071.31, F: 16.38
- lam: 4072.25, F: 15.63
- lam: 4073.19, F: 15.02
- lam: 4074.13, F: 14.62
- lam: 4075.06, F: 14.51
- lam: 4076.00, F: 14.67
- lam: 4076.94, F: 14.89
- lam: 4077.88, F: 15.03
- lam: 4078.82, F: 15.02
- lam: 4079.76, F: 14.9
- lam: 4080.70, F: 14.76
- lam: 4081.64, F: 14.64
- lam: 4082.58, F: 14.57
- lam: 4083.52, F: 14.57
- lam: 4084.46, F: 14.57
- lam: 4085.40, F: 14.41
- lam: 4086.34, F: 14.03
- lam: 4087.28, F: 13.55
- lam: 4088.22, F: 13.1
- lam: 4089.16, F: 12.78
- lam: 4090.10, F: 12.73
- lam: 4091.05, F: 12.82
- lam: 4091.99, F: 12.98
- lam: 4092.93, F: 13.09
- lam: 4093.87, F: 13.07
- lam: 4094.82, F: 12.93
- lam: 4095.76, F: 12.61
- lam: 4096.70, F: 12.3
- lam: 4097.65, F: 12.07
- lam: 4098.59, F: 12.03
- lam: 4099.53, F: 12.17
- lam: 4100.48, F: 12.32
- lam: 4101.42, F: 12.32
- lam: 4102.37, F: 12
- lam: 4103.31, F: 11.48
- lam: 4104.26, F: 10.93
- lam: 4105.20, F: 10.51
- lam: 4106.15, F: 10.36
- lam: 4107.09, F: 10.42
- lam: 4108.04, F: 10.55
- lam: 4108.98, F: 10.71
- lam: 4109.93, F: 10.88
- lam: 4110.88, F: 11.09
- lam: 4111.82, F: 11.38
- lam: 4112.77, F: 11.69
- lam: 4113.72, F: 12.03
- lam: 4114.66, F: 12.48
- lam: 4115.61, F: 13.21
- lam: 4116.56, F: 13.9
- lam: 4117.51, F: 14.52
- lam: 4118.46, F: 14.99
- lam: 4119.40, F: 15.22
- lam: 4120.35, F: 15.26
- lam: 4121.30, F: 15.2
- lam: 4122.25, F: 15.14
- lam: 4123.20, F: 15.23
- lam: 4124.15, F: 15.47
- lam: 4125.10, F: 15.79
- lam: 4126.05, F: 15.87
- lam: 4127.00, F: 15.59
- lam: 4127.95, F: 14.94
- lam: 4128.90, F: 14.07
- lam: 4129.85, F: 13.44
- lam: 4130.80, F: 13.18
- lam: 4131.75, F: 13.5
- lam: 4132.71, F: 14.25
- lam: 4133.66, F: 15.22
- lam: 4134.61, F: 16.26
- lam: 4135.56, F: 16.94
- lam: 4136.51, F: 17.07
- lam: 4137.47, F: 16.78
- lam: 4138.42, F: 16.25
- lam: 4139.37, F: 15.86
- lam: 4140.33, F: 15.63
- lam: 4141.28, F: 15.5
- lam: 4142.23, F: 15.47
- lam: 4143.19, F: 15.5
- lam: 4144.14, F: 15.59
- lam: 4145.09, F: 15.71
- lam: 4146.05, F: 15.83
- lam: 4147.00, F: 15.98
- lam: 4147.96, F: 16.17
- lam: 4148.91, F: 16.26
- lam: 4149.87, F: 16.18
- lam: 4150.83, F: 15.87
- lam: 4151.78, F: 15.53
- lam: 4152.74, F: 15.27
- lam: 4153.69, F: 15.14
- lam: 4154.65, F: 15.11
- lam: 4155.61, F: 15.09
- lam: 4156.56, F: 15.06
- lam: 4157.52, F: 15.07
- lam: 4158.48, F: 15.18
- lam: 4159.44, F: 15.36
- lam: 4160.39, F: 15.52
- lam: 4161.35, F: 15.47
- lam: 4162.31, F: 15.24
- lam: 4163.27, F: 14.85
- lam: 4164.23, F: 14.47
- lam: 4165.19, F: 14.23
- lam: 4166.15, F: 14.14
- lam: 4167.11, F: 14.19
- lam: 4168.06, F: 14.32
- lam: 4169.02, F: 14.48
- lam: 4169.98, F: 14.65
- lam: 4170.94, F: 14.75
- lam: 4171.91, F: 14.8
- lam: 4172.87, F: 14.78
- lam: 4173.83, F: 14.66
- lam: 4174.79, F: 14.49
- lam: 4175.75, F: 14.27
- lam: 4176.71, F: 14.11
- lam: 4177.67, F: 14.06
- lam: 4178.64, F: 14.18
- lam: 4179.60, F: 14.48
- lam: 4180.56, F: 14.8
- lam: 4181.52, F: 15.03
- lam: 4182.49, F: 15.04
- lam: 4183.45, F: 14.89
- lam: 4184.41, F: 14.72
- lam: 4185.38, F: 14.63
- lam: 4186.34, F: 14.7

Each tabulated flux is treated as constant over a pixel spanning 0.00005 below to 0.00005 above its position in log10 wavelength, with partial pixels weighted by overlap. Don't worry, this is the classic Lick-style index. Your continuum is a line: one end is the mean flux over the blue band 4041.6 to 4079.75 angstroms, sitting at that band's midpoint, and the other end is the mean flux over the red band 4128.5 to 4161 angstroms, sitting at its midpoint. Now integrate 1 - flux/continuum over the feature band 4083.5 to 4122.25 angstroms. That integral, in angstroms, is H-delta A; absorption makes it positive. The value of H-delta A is 7.5 angstroms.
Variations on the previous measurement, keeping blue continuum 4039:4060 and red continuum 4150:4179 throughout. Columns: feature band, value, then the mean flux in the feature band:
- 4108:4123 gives 2.1 angstroms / 13.1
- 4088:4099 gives 2.0 angstroms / 12.7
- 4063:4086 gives 0.2 angstroms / 15.6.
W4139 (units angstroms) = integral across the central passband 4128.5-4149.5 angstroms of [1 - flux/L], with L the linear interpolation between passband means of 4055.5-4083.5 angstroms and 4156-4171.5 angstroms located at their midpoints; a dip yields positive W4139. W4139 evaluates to -0.6 angstroms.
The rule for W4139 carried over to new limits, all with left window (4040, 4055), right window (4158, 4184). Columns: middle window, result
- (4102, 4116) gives 3.7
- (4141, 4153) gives -0.7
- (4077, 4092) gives 1.4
